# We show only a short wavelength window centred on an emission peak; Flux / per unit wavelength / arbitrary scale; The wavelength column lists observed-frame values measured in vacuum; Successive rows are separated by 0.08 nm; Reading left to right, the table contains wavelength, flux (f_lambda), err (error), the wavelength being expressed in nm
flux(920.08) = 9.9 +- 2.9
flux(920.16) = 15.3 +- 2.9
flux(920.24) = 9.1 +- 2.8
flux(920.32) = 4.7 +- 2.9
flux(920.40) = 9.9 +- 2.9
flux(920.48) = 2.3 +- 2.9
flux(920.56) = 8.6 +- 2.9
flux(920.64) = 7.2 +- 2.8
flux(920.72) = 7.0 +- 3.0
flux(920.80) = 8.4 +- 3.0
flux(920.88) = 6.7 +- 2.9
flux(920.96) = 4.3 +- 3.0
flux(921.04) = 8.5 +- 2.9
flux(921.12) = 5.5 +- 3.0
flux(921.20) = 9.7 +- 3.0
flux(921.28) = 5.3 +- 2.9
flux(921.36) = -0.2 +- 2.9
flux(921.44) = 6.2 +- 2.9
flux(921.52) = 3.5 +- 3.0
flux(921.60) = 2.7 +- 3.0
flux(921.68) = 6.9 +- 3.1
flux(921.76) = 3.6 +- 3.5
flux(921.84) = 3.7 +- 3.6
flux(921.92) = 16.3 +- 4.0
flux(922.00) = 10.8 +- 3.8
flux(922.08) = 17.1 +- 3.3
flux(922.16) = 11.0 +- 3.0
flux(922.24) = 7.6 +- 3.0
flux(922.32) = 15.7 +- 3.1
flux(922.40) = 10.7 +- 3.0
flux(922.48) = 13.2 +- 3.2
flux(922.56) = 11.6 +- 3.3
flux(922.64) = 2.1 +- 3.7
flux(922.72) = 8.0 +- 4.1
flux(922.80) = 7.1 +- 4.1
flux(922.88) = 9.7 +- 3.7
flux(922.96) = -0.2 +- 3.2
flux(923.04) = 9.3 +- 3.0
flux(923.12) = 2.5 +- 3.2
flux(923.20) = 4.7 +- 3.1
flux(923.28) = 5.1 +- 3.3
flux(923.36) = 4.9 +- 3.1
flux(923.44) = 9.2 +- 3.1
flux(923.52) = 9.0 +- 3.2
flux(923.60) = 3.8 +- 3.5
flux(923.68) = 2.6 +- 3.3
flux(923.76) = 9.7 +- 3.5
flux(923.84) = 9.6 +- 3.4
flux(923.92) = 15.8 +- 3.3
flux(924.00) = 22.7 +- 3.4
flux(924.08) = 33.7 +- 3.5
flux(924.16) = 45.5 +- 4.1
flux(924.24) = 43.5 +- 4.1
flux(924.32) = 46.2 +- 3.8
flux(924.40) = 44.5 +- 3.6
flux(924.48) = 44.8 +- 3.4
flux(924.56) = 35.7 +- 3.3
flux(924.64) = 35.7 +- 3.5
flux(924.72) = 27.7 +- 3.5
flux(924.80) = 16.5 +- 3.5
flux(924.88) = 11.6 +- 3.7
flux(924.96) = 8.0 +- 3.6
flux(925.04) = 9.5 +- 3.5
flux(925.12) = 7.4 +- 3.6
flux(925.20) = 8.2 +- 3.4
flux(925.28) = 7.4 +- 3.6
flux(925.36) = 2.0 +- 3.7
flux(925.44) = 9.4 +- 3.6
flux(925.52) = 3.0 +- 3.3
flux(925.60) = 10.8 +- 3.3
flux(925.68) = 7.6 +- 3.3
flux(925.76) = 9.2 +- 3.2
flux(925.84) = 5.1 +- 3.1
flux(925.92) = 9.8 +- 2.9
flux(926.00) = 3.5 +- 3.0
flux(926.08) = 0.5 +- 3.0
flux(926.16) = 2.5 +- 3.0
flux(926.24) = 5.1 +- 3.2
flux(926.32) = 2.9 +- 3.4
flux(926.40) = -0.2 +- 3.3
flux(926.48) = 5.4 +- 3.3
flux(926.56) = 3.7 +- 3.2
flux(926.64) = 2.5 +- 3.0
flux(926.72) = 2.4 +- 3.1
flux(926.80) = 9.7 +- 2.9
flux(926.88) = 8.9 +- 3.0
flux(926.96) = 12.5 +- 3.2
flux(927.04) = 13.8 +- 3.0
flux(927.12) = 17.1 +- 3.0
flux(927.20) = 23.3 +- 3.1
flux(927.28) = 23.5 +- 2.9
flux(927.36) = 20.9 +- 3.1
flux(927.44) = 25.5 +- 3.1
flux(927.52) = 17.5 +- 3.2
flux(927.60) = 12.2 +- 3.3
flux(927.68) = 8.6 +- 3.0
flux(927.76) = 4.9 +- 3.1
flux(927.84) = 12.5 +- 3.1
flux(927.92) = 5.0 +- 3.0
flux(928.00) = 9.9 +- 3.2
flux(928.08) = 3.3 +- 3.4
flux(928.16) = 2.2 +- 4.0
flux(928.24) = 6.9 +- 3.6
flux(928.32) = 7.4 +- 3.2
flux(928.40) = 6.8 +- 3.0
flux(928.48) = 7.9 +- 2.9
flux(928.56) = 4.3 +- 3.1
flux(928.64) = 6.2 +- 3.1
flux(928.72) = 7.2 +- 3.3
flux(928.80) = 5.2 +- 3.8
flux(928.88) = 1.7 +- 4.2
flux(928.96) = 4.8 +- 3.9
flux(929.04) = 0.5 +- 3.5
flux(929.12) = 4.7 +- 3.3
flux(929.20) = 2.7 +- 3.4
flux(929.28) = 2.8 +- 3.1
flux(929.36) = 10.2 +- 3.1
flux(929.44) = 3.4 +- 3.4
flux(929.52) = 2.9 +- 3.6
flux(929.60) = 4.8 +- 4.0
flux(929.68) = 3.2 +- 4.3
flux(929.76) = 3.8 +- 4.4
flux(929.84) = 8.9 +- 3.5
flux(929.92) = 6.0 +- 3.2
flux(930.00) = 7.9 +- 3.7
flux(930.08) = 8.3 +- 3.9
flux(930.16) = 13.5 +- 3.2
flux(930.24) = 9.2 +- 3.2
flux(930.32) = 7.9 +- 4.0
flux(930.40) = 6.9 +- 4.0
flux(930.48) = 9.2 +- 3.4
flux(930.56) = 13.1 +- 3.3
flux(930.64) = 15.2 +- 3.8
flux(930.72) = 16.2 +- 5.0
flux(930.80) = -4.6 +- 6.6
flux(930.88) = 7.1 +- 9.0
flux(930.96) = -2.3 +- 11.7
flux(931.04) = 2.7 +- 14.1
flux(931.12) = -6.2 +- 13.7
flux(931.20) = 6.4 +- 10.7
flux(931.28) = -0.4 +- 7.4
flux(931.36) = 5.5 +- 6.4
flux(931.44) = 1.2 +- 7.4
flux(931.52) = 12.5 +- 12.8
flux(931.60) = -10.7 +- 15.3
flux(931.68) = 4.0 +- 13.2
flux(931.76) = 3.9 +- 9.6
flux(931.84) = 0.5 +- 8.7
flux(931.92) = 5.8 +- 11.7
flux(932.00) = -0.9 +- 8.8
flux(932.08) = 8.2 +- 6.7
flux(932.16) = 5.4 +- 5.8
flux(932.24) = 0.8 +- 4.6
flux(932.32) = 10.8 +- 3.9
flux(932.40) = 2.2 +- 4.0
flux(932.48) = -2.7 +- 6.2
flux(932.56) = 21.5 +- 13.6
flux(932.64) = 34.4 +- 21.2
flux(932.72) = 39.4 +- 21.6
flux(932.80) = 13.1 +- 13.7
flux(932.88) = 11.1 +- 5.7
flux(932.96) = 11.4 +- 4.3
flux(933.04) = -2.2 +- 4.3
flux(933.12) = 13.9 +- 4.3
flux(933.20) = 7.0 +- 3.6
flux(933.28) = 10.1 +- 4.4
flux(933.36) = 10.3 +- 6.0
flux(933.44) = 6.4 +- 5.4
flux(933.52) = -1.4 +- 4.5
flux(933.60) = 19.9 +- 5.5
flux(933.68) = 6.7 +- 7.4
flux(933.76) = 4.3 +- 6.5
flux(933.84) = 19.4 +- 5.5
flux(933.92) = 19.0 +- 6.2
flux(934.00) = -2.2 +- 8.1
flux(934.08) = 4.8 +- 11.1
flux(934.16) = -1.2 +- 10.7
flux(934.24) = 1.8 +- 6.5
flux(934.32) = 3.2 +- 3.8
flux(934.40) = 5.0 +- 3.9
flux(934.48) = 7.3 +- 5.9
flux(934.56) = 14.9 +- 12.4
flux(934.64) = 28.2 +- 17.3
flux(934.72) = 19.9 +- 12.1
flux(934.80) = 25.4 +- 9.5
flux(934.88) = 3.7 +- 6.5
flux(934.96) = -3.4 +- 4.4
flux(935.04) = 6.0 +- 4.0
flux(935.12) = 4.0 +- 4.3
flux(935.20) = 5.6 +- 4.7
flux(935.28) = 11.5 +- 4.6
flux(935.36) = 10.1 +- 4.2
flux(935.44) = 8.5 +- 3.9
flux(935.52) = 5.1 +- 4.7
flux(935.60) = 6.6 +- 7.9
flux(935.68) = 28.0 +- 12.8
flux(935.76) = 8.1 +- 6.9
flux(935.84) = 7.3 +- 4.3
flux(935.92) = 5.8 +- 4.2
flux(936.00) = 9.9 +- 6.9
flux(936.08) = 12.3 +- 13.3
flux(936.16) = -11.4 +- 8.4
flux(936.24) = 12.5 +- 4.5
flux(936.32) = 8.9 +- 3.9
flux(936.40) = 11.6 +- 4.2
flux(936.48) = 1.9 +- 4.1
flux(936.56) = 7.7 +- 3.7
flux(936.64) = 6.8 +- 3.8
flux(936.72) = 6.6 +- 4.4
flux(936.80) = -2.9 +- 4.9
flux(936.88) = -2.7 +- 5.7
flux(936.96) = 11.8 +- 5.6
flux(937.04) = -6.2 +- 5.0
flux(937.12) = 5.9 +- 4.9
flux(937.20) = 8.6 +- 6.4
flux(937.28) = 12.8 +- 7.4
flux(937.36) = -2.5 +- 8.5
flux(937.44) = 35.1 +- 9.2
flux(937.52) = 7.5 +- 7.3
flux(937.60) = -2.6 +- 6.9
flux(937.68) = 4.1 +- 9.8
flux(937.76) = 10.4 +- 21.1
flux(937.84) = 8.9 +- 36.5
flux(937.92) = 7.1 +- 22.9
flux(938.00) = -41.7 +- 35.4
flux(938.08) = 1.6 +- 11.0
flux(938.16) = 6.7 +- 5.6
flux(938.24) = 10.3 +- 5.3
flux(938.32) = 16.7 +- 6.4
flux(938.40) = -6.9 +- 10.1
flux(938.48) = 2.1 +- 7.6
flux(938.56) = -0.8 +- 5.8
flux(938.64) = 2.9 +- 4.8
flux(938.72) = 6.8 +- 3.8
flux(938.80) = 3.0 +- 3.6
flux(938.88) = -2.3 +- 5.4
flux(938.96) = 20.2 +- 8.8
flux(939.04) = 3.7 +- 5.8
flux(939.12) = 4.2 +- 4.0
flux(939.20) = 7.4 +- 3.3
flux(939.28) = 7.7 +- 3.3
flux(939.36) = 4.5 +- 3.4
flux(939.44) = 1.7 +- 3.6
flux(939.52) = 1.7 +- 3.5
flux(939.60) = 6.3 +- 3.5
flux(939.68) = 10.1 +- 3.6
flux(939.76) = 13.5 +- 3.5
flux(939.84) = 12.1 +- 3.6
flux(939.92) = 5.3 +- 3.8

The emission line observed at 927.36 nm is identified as [N II] 6583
